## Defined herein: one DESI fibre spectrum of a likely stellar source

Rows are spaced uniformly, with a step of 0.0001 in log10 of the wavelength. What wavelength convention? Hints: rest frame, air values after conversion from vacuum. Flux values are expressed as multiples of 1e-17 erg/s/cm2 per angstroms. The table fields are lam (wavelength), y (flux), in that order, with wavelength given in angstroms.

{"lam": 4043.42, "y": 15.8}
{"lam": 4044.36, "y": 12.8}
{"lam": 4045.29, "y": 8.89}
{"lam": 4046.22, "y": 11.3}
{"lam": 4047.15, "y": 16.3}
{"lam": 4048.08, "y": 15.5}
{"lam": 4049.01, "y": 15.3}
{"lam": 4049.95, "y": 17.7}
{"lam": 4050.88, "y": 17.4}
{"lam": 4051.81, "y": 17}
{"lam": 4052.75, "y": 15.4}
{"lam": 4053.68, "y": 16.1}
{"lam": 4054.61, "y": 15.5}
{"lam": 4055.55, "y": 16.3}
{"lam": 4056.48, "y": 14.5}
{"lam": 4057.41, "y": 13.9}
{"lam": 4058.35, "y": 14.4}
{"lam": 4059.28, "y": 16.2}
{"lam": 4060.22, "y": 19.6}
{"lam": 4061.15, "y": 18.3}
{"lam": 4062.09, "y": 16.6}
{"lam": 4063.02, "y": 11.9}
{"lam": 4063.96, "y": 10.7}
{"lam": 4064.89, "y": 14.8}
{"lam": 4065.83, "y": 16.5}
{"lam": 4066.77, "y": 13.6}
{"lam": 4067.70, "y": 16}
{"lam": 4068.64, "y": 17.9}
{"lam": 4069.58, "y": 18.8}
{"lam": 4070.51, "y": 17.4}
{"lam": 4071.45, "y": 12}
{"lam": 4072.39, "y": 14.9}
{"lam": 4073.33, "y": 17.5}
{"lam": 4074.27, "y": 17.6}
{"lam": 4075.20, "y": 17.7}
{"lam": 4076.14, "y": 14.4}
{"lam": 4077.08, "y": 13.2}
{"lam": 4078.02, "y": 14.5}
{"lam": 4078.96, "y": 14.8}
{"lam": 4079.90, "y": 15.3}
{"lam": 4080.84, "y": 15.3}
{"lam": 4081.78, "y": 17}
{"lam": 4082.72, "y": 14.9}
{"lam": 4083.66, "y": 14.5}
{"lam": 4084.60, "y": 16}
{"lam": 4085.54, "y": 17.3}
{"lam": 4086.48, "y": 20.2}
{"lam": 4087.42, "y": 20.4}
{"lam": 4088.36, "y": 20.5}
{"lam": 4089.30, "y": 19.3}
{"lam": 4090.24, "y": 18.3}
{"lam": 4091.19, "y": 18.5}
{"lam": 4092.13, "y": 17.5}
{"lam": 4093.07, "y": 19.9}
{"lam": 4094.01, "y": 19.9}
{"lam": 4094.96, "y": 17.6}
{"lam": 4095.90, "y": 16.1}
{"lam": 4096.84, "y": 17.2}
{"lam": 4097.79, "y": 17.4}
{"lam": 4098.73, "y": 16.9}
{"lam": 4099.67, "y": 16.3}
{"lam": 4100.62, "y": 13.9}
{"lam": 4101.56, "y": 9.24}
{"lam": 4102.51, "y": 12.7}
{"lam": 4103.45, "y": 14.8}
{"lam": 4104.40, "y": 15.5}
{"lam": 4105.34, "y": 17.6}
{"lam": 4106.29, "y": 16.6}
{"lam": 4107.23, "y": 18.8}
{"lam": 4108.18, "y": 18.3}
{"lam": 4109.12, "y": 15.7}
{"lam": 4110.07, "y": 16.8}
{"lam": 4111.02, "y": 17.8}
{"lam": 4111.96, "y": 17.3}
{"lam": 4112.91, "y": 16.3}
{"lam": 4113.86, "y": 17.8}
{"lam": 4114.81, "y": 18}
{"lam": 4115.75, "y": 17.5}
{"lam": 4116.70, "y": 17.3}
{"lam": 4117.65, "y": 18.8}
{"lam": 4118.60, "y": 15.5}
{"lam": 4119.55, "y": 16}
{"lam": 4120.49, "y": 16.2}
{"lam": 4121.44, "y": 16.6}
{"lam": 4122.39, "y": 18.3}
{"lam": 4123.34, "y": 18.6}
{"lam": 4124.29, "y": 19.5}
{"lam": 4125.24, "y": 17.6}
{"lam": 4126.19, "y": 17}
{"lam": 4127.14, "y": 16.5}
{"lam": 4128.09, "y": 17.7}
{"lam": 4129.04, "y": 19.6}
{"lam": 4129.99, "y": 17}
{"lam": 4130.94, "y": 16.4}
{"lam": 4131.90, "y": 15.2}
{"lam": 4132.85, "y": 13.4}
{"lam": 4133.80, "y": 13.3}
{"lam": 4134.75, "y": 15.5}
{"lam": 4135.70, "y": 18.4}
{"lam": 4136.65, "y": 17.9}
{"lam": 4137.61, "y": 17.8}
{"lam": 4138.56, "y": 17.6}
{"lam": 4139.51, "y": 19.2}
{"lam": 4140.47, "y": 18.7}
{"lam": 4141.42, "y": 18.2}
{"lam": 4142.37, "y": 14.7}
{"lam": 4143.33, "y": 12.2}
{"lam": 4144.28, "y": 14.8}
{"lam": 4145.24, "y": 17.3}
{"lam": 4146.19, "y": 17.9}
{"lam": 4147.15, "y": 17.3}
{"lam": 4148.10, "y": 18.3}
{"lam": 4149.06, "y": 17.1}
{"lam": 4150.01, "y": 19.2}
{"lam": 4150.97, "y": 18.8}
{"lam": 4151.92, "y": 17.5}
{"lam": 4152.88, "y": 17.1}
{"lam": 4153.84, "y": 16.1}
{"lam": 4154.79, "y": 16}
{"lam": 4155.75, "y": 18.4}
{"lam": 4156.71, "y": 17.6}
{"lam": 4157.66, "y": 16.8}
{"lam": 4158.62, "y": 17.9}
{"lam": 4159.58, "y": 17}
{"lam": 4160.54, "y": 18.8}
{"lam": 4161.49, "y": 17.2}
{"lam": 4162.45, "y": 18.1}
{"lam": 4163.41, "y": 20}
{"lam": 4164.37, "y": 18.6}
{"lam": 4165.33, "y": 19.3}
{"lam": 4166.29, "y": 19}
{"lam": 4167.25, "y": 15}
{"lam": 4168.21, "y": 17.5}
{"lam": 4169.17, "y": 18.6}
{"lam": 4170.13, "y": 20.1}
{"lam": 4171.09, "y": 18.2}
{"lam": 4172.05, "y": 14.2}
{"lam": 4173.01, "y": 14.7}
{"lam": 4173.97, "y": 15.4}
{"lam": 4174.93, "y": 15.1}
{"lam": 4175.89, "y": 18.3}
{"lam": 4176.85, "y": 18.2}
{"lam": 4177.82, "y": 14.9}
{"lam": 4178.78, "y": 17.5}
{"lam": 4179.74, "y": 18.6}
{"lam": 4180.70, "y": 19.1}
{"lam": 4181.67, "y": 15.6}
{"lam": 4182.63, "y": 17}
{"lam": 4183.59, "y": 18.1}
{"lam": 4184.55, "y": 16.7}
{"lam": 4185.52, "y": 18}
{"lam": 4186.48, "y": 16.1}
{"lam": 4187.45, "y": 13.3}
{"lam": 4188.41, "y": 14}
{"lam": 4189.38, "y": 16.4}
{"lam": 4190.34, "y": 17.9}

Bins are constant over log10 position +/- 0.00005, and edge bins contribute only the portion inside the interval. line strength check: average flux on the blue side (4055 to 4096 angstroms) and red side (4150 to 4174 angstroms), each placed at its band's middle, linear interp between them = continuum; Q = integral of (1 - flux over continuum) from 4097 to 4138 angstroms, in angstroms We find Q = 0.9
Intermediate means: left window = 16.4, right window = 17.6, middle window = 16.6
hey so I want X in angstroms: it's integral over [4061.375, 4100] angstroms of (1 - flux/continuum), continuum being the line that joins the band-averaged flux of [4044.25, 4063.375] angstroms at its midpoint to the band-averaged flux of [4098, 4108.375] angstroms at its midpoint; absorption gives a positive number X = -2.8 angstroms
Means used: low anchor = 15.4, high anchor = 15.5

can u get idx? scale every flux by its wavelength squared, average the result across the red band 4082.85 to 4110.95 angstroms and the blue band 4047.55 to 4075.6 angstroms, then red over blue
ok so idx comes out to 1.09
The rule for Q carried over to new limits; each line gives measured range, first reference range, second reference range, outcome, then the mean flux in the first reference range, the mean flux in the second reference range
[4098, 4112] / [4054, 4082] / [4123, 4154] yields 0.4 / 15.6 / 17.1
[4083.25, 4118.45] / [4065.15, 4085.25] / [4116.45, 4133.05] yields -1.5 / 15.7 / 17.1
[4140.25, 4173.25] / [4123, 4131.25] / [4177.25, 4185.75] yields 0.2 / 17.8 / 17.3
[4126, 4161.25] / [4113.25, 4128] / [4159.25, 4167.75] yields 1.5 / 17.4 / 18.1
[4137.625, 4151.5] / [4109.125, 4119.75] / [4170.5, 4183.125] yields -0.3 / 17.1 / 16.7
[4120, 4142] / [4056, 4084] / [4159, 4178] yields -0.7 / 15.5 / 17.4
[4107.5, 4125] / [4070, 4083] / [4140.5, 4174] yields -1.0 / 15.5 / 17.3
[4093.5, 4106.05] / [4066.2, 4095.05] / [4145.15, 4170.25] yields 0.9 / 16.9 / 17.8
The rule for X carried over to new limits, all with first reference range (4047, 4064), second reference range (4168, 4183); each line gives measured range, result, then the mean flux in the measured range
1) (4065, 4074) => -0.04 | 16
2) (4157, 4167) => -0.75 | 18.2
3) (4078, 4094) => -1.30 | 17.5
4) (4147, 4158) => -0.47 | 17.5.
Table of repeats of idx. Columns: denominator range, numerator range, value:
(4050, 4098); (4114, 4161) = 1.07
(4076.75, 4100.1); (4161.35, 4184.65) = 1.06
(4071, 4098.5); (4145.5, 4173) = 1.09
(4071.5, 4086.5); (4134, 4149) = 1.11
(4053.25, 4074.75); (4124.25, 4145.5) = 1.10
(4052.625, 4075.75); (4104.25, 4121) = 1.11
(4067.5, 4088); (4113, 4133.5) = 1.07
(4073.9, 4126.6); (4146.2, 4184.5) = 1.07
